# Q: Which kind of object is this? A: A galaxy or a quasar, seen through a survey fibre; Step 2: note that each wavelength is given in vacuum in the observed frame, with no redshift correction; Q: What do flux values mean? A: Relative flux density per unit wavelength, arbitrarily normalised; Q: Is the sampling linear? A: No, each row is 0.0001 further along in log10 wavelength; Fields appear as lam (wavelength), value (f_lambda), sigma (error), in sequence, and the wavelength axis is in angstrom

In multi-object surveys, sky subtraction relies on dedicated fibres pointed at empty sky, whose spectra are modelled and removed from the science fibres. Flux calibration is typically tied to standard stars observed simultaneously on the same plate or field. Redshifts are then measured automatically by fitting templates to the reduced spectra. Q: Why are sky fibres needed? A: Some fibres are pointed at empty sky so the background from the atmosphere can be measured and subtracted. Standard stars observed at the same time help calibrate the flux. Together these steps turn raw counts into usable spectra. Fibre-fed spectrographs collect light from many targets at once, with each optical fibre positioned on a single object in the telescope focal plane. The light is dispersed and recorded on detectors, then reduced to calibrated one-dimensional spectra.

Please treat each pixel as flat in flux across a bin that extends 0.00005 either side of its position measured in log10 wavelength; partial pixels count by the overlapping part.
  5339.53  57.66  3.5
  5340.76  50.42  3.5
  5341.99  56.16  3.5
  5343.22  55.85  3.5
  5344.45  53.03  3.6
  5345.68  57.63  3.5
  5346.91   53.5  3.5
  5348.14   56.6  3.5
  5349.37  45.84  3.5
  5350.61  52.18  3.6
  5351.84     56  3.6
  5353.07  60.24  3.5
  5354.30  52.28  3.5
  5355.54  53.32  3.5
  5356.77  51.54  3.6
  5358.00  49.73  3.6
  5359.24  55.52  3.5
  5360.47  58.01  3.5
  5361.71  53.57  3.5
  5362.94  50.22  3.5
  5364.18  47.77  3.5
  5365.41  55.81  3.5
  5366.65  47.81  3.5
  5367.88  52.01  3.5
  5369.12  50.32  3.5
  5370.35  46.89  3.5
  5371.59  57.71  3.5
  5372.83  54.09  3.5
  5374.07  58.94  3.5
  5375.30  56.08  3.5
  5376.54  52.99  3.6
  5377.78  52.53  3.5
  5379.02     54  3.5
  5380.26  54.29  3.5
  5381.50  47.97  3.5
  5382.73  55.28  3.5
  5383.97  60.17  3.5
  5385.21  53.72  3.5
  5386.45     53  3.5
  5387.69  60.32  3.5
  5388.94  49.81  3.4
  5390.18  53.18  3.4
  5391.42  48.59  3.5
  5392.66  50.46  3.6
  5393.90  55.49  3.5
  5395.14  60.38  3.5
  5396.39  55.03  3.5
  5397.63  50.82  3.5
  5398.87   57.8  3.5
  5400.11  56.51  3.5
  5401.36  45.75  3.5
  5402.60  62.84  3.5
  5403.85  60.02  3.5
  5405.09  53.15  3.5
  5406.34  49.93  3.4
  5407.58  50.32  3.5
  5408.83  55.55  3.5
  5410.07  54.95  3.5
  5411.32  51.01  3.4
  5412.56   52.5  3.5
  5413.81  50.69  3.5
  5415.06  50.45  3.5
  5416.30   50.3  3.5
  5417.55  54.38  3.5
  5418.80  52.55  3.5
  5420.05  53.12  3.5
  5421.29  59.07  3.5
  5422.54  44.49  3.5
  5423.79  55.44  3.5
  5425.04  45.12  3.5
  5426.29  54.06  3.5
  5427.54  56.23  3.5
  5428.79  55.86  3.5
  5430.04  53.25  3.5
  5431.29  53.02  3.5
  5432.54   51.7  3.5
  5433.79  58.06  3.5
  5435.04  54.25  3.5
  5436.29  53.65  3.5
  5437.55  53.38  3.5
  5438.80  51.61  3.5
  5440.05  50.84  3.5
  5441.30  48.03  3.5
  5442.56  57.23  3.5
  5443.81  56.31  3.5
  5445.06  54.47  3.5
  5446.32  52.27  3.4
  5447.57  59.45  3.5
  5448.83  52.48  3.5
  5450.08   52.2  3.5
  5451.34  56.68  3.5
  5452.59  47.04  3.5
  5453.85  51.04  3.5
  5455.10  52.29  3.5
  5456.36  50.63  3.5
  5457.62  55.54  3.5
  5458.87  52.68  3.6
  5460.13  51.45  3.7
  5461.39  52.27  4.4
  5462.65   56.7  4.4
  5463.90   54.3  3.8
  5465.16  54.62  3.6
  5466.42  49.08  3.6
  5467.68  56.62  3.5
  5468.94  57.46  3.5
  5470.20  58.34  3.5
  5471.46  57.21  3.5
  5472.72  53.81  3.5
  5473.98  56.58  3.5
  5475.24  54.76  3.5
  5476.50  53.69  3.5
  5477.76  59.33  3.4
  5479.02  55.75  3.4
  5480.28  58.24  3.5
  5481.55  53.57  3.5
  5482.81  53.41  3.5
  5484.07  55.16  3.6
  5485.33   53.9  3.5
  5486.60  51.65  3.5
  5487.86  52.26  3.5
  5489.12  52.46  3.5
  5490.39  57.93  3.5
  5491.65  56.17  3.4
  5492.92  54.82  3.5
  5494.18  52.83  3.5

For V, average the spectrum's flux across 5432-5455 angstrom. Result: 53.4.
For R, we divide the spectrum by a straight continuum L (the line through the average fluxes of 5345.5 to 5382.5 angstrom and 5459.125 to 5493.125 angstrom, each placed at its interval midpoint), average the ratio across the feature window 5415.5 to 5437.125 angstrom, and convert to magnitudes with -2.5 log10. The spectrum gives 0.02 mag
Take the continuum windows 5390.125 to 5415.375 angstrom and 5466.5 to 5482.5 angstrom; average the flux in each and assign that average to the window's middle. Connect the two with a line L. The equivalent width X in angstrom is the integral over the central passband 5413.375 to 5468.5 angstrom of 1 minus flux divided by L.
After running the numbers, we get 1.8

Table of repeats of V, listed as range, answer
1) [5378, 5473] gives 53.6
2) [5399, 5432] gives 53.2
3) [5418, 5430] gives 52.9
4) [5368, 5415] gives 53.8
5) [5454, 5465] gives 53.2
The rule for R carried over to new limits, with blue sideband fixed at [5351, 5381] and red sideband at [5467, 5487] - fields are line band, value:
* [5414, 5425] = 0.05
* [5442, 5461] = 0.03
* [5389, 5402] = 0.01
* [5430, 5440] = 0.03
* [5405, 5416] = 0.05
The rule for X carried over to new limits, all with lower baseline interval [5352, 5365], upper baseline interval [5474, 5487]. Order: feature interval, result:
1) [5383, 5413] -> -0.2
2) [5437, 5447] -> 0.3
